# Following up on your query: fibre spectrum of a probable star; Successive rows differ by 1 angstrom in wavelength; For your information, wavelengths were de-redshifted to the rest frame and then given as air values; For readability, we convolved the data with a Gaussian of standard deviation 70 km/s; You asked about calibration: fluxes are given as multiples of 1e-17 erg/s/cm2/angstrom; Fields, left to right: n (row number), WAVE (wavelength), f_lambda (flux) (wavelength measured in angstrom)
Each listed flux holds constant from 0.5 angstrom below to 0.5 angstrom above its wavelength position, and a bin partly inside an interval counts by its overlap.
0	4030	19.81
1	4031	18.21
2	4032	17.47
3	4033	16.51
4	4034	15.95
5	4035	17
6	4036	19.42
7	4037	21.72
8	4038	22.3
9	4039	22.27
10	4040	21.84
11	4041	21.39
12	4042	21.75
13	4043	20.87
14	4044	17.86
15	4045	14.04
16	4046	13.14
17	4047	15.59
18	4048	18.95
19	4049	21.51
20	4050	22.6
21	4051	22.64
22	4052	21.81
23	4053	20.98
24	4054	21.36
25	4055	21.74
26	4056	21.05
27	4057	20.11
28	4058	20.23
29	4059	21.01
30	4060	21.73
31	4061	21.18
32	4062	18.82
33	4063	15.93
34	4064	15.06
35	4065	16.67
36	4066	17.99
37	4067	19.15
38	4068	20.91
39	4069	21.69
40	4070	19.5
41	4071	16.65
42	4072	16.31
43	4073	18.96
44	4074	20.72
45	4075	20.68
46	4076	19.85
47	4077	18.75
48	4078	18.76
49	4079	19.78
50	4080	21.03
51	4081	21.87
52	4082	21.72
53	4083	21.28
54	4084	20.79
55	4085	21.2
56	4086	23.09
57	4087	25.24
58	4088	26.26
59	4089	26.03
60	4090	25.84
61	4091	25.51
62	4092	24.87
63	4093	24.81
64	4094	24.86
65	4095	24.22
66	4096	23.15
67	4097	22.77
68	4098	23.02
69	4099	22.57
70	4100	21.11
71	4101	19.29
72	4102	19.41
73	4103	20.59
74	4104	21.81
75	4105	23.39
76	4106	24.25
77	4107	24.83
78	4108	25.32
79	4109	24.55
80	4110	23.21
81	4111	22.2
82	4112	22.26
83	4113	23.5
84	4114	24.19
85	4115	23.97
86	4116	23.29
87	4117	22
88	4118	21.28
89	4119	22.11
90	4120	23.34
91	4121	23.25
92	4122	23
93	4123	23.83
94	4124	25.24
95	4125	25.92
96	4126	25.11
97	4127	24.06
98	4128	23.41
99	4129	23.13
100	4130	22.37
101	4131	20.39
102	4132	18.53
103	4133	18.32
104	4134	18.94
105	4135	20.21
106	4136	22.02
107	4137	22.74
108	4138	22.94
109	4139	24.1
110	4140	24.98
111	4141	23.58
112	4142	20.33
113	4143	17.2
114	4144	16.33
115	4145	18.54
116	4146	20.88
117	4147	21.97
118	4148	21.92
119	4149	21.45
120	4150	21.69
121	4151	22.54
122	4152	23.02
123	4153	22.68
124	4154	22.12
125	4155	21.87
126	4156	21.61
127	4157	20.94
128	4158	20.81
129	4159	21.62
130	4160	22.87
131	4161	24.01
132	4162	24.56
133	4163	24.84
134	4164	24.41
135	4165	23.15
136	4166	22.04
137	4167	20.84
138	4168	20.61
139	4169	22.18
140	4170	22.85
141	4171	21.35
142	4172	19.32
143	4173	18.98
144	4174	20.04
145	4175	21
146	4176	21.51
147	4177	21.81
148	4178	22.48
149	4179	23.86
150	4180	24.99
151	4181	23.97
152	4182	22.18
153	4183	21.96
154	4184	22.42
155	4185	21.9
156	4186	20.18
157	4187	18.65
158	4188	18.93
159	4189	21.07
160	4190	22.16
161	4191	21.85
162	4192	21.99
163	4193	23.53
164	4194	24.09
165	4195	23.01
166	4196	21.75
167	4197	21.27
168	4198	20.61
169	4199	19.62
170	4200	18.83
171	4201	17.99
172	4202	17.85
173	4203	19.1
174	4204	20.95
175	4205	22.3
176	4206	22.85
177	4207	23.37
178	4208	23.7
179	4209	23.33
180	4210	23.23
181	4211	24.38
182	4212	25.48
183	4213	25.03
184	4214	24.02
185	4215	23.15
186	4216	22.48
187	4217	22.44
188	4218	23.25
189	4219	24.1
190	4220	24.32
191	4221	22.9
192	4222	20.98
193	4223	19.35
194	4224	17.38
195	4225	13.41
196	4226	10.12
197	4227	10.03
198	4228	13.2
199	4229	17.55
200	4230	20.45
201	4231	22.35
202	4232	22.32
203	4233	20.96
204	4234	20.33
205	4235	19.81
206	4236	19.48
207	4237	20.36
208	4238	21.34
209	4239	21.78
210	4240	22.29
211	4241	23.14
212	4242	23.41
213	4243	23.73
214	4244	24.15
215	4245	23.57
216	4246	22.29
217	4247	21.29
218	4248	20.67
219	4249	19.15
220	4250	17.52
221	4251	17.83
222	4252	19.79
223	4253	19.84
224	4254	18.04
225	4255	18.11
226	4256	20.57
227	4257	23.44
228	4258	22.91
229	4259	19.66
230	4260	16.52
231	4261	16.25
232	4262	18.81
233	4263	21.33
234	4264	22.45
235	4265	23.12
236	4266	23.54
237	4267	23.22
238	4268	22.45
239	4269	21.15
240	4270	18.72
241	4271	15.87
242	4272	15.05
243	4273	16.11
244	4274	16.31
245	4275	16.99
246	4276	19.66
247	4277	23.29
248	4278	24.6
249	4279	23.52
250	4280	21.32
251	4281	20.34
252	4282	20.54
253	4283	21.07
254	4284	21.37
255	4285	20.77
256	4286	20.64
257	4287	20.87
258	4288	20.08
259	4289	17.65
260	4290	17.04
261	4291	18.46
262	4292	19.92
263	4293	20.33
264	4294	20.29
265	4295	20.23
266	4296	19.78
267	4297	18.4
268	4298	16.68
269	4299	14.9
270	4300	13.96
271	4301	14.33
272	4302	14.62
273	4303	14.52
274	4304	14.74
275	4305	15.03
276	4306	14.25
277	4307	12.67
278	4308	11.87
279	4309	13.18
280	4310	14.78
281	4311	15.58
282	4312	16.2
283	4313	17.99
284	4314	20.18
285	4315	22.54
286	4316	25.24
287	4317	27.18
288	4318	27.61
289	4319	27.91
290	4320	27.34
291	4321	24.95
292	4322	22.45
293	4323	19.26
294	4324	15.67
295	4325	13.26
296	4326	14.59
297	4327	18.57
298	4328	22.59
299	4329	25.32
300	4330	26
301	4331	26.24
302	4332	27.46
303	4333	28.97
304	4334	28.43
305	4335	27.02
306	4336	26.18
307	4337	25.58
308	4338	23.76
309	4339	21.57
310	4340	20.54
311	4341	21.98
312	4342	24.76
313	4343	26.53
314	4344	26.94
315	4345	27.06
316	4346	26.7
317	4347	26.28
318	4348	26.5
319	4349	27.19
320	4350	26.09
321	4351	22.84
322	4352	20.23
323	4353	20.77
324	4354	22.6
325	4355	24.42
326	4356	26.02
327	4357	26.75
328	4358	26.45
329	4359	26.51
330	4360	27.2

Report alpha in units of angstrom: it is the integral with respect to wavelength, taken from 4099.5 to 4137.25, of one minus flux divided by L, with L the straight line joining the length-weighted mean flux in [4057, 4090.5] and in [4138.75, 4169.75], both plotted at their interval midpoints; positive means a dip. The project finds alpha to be -2.3 angstrom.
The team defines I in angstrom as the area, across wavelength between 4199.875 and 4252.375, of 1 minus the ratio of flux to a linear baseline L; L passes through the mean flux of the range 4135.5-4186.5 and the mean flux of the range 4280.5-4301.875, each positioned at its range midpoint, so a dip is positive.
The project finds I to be -1.2 angstrom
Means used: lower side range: 21.9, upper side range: 18.9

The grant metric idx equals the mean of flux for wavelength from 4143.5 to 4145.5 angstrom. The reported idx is 17.4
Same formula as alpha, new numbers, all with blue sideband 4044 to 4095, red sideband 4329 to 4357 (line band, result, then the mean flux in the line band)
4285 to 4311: 8.1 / 16.8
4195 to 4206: 1.2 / 20.3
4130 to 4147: 0.8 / 20.7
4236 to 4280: 5.9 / 20.6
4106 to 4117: -1.2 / 23.7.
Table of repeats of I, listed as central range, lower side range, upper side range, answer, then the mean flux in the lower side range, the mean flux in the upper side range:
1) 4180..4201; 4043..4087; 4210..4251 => -0.9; 19.7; 20.8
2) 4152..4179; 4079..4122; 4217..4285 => -0.2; 23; 20.2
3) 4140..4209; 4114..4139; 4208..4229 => -0.2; 22.5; 20.6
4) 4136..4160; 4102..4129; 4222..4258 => 0.9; 23.4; 19.7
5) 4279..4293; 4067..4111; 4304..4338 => 0.8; 22.1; 21.2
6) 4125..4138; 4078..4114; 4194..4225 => 0.5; 23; 21.9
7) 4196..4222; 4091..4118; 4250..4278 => -1.7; 23.1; 19.7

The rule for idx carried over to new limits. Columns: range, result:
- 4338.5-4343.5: 23.1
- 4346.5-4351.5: 25.8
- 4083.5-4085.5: 21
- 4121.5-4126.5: 24.6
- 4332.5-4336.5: 27.6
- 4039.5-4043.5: 21.5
